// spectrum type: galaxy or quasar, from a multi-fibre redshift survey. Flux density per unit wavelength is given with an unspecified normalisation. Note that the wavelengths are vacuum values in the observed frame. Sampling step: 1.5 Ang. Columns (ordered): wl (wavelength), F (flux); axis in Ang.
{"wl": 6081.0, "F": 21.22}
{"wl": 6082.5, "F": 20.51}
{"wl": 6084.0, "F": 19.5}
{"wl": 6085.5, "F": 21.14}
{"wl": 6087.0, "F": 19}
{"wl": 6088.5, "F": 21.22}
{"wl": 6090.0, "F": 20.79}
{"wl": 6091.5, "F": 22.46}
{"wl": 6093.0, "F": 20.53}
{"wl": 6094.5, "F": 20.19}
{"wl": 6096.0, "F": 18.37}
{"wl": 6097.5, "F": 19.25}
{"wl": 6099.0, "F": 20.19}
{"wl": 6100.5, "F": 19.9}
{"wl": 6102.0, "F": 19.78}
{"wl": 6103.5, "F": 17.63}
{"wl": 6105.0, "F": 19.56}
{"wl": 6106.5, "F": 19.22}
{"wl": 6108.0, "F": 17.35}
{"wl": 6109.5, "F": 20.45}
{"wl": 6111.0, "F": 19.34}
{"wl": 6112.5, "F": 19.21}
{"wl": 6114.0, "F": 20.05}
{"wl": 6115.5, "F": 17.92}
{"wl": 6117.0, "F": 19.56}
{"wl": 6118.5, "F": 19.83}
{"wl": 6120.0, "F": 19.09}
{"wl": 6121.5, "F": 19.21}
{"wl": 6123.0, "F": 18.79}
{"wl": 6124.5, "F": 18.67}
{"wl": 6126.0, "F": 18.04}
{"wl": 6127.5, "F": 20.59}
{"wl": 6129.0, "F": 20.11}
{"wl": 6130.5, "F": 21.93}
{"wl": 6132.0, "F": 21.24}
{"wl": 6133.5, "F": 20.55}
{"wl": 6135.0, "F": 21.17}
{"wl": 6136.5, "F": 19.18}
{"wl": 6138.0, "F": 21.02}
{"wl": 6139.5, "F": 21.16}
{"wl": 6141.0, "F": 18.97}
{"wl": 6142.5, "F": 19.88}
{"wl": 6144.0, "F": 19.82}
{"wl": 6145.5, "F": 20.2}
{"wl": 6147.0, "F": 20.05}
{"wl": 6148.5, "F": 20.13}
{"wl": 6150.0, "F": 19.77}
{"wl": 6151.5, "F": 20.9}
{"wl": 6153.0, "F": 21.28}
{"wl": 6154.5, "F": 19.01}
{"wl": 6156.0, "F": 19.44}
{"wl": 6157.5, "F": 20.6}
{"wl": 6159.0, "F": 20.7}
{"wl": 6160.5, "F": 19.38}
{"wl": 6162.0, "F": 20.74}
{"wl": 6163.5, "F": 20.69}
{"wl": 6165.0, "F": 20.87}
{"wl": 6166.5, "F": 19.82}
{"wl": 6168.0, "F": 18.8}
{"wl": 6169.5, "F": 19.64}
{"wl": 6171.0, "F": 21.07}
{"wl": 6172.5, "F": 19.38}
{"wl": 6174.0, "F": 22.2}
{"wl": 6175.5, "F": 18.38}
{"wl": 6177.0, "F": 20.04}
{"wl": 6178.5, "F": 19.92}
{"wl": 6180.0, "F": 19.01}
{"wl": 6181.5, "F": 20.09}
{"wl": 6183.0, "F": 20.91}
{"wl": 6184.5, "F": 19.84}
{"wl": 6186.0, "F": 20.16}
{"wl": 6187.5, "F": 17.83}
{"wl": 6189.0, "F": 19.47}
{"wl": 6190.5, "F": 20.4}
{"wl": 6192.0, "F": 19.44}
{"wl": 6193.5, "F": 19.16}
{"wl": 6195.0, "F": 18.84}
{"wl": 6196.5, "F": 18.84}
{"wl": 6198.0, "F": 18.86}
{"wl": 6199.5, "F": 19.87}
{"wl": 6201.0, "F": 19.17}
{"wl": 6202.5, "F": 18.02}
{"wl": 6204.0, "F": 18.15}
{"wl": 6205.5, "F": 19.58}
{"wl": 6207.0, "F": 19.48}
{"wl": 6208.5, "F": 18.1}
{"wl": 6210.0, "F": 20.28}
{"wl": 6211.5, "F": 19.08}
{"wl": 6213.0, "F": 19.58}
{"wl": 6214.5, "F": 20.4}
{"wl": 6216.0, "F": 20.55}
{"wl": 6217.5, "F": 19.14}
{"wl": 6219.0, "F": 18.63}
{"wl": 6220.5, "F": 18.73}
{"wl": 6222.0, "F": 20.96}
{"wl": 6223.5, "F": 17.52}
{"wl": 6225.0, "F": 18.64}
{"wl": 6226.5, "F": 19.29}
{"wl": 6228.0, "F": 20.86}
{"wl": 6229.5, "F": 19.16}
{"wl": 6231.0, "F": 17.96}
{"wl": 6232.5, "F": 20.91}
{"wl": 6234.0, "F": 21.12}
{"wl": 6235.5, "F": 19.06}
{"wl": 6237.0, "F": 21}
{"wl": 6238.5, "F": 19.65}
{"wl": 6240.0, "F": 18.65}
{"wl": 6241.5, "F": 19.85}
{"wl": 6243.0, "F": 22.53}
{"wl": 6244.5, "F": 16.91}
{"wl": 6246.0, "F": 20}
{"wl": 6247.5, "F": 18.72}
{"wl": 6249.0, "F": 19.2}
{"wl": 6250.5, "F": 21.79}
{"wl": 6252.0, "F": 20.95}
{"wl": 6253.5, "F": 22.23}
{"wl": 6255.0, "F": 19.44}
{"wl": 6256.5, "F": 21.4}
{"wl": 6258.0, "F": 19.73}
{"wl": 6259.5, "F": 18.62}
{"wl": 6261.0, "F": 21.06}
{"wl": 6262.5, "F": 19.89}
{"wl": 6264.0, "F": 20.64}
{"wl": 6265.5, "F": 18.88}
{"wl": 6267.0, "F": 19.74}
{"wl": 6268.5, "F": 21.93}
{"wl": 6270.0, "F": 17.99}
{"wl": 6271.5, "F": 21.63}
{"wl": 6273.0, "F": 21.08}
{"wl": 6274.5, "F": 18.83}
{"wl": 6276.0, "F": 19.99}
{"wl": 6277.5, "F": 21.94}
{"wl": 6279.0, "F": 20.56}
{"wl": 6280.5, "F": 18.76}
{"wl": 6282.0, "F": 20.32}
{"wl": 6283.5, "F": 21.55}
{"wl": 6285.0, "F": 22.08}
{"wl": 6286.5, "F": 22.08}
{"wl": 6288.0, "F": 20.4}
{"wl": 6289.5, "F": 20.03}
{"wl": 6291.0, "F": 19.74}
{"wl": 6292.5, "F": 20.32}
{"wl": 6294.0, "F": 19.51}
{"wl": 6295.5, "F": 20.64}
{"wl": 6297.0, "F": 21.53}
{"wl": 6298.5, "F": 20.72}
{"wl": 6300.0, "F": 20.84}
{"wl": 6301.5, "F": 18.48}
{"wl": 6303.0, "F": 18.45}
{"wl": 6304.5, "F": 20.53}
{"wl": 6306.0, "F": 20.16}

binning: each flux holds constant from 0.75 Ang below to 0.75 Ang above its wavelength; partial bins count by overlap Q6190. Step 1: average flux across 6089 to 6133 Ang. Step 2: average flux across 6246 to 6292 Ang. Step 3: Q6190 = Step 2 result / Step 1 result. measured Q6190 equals 1.04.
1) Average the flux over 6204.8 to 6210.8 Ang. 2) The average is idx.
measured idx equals 19.4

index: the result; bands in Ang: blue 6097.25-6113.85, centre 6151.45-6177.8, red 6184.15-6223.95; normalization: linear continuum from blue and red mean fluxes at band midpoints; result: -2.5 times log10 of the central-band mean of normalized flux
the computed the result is -0.05 mag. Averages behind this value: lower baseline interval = 19.3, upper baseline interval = 19.3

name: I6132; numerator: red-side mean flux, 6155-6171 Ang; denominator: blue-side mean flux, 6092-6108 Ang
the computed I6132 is 1.0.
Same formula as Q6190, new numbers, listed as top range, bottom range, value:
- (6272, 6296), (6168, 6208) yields 1.05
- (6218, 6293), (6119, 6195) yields 1.00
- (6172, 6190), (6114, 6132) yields 1.01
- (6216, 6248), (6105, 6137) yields 1.00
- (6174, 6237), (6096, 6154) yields 0.99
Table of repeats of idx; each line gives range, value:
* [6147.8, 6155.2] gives 20.2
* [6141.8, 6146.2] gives 20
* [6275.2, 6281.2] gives 20.3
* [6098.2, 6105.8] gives 19.4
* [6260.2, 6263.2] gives 20.5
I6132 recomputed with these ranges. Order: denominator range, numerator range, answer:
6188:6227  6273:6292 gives 1.07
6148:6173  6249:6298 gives 1.02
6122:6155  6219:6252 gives 0.98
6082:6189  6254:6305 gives 1.02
